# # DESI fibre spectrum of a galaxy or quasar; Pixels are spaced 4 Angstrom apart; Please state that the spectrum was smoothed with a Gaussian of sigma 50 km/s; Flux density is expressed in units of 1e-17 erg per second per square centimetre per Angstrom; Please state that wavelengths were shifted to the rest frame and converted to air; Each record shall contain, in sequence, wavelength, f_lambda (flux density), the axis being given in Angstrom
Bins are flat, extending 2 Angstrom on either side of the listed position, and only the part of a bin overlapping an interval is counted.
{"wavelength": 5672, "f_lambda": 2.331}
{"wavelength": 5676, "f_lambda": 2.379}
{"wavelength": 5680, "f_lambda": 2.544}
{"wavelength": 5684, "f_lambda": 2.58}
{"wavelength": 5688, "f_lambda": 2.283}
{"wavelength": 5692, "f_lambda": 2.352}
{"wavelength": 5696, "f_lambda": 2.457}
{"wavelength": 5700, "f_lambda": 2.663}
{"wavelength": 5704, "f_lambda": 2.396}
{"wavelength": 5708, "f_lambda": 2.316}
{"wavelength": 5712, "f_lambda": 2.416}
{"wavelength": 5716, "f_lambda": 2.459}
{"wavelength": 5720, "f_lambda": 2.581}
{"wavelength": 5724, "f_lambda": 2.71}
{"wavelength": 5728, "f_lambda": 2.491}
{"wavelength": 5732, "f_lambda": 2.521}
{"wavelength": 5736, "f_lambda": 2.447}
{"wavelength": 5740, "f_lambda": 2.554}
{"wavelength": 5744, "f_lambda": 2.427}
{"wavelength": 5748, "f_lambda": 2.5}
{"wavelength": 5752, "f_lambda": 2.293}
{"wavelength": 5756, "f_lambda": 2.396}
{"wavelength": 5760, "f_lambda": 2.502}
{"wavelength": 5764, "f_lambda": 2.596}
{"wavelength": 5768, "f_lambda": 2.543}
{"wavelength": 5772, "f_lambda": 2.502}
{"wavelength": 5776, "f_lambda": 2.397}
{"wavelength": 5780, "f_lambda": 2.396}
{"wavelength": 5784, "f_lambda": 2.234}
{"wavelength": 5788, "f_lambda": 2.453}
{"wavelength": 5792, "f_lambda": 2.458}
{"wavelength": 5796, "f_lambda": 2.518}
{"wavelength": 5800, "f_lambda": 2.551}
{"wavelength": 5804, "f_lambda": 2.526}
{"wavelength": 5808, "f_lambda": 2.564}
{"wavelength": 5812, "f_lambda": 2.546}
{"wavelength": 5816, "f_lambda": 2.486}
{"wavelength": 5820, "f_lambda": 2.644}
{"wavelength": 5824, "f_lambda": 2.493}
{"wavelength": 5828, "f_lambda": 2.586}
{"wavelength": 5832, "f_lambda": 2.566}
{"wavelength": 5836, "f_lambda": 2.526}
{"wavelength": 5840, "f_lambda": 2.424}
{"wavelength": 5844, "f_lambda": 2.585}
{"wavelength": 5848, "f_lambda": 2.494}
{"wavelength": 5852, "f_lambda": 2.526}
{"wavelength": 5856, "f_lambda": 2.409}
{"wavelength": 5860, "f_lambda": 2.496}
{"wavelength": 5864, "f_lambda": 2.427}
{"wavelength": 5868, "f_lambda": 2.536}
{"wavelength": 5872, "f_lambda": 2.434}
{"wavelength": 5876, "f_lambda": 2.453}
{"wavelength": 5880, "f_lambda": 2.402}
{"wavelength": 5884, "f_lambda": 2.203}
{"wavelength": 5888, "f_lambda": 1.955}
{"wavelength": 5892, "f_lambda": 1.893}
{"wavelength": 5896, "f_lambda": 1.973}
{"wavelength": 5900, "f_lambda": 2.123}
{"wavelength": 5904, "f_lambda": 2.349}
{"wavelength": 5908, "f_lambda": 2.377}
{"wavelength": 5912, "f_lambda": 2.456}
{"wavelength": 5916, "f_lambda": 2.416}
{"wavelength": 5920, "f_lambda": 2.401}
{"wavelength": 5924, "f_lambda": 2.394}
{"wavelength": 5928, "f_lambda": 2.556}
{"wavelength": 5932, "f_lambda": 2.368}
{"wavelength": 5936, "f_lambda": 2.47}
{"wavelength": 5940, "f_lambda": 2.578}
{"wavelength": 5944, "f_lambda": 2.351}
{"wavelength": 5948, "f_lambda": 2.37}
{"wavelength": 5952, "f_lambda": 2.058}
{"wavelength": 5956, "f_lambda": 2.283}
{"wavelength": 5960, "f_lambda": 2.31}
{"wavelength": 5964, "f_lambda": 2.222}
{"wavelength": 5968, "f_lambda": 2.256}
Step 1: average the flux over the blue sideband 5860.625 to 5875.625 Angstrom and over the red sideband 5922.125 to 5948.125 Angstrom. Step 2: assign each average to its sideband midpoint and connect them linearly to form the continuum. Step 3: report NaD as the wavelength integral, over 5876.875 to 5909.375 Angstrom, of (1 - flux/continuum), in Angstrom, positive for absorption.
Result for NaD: 3.9 Angstrom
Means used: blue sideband 2.47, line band 2.17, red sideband 2.45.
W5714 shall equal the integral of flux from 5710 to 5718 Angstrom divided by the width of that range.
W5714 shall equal 2.44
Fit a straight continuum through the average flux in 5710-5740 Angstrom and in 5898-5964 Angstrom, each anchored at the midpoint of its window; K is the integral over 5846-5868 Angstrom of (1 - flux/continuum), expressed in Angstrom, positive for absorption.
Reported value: -0.5 Angstrom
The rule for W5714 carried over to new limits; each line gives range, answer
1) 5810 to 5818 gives 2.52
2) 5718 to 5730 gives 2.59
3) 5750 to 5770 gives 2.47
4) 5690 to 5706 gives 2.47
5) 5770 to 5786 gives 2.38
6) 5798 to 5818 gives 2.53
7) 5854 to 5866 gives 2.44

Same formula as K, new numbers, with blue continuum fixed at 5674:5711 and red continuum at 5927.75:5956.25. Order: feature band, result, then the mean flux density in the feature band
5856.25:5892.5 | 0.9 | 2.33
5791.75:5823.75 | -1.7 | 2.54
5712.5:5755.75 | -1.1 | 2.49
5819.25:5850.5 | -1.7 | 2.54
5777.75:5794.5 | 0.2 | 2.39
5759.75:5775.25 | -0.7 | 2.53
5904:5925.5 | -0.2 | 2.4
